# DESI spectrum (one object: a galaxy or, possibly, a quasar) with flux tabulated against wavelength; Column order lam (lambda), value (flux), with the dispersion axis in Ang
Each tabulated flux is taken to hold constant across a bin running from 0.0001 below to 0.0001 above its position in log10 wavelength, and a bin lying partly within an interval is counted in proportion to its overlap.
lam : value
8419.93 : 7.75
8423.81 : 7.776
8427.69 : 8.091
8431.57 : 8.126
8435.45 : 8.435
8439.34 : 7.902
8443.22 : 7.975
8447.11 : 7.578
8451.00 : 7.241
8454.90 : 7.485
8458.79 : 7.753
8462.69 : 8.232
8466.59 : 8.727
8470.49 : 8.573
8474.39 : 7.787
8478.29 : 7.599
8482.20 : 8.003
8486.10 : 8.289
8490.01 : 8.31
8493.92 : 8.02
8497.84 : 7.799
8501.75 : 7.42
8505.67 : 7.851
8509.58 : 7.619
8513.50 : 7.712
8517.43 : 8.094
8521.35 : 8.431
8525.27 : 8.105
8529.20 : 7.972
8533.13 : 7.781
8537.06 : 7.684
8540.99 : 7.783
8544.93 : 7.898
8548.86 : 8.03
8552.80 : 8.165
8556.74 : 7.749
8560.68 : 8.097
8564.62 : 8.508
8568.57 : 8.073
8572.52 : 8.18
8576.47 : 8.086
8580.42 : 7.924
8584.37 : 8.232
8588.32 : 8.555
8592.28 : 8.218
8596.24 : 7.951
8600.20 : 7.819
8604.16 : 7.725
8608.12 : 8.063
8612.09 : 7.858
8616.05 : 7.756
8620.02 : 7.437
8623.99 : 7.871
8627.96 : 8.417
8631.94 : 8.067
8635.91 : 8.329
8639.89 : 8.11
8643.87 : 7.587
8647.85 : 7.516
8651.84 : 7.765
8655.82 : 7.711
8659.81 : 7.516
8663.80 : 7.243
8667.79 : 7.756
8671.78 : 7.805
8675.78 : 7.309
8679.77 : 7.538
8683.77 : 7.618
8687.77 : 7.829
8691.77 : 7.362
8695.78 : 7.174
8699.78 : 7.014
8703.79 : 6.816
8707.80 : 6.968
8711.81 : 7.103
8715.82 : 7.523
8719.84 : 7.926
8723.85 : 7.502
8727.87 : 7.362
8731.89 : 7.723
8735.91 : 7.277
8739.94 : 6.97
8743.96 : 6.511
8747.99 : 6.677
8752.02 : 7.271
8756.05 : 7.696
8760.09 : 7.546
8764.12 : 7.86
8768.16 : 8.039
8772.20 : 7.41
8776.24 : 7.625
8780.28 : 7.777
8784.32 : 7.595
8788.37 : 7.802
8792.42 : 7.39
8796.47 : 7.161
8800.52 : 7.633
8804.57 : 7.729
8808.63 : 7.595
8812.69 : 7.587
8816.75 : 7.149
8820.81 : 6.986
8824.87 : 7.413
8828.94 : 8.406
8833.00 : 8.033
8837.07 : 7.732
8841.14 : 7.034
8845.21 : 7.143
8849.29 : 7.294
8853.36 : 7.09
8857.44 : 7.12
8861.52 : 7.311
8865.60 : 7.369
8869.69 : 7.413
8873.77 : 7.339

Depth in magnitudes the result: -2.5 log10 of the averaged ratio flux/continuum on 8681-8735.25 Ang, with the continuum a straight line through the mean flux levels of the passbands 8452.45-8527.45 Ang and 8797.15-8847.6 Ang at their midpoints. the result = 0.04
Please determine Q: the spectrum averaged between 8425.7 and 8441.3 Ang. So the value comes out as 8.14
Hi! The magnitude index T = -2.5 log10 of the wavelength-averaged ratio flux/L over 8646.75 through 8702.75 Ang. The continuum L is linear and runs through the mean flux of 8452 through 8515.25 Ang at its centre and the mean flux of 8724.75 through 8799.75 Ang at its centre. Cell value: 0.01 mag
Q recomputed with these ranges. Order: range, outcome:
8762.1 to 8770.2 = 7.95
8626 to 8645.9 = 8.1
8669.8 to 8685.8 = 7.57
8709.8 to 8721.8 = 7.51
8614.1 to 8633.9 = 7.91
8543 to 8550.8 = 7.97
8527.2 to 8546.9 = 7.82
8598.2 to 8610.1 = 7.87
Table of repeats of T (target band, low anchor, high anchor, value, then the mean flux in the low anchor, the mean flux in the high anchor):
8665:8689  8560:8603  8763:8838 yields 0.04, 8.14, 7.62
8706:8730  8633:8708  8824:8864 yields 0.02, 7.54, 7.46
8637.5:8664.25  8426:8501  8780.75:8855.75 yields 0.01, 7.99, 7.49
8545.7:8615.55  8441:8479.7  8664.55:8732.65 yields -0.06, 7.9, 7.42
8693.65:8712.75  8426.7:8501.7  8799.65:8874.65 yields 0.09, 7.98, 7.44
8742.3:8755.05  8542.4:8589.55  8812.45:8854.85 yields 0.11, 8.11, 7.44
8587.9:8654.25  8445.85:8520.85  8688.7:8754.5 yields -0.06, 7.91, 7.21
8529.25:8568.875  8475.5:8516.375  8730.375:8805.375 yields -0.03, 7.87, 7.45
